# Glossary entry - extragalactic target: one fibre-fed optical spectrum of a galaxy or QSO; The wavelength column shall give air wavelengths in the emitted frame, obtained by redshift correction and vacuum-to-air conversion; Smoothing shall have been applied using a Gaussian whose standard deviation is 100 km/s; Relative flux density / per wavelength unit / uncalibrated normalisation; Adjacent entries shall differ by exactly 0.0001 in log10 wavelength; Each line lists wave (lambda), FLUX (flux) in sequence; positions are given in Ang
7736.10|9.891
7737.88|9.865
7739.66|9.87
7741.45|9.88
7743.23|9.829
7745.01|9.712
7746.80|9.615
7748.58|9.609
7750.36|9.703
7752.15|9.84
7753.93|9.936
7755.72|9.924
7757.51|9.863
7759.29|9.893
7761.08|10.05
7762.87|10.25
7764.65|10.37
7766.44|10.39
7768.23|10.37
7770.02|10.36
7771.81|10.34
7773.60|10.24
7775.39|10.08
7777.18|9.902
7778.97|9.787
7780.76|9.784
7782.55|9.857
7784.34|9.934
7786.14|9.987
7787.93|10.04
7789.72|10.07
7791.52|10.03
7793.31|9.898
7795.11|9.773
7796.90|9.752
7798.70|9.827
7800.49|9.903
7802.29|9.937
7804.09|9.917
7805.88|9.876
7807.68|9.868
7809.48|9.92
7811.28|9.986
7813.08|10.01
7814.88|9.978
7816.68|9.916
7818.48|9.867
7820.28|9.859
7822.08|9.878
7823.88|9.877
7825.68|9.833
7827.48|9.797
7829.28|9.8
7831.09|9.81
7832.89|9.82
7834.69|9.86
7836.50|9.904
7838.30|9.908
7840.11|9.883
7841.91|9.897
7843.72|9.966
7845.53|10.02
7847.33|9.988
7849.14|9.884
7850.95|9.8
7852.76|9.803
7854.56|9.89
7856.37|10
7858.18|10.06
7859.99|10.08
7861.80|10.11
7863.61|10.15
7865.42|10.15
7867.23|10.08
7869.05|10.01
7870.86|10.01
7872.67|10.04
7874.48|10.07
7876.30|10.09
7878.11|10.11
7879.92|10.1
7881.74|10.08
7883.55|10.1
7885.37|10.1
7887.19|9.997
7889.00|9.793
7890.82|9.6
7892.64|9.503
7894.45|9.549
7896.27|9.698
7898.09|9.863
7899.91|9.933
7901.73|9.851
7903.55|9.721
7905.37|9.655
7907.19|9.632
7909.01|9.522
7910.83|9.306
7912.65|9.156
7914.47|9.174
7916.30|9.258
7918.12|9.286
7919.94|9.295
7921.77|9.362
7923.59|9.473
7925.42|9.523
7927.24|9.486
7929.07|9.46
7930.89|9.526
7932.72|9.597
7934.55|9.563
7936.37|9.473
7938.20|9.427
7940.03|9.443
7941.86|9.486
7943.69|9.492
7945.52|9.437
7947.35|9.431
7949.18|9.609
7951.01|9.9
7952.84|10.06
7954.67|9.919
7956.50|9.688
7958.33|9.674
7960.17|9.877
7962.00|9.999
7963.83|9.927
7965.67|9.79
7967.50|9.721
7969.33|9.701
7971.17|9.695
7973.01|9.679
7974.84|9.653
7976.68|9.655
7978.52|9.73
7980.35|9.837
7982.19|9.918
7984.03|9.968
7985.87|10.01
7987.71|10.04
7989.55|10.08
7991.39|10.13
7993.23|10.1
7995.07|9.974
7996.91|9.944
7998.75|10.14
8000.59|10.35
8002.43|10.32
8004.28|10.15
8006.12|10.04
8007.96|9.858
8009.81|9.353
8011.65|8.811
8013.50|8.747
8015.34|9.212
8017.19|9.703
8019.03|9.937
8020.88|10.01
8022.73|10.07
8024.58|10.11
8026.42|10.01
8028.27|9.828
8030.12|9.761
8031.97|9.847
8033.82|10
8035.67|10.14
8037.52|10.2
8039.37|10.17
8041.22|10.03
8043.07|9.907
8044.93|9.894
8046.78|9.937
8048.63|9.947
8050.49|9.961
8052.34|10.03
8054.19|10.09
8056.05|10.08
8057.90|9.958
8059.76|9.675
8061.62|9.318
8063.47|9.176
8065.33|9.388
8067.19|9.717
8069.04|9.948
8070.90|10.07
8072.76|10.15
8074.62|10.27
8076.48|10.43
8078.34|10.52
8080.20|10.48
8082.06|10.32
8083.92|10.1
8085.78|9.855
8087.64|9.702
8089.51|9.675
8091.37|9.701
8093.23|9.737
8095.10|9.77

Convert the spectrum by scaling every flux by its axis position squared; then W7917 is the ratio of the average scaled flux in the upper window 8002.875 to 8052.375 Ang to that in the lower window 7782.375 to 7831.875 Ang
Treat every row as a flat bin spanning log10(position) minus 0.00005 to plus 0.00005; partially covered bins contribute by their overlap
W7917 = 1.05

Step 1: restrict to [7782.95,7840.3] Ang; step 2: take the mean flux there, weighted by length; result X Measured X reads 9.9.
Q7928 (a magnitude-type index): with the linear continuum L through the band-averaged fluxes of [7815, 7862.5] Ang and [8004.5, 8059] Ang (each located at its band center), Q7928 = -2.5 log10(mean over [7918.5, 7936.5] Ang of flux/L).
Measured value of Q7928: 0.05 mag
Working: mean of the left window 9.91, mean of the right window 9.85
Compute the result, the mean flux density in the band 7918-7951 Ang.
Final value 9.48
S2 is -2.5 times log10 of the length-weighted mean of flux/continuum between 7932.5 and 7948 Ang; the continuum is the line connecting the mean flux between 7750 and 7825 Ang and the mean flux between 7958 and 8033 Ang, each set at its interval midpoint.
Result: 0.045 mag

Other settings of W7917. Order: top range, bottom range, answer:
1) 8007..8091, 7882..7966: 1.06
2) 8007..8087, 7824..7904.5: 1.04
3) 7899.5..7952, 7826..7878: 0.97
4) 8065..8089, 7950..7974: 1.06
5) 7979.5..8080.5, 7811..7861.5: 1.05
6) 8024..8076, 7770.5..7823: 1.06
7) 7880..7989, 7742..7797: 1.01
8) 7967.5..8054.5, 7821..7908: 1.03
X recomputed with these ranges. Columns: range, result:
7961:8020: 9.82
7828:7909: 9.91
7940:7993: 9.79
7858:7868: 10.1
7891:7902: 9.72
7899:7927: 9.48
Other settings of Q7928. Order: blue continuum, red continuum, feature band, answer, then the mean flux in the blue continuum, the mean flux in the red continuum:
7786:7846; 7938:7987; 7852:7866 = -0.020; 9.9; 9.74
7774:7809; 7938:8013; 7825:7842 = 0.004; 9.91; 9.8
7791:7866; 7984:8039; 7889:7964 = 0.036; 9.92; 9.9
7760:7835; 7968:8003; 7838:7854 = 0.006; 9.97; 9.94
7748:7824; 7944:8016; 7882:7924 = 0.029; 9.97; 9.8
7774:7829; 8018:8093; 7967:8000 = 0.005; 9.91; 9.96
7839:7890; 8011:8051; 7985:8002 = -0.024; 10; 9.83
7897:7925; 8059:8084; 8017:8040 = -0.016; 9.5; 9.97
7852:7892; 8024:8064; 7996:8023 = 0.019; 10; 9.92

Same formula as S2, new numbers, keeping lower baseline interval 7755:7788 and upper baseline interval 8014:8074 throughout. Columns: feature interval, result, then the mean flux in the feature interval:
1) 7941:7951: 0.05 mag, 9.53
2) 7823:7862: 0.01 mag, 9.91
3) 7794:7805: 0.02 mag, 9.85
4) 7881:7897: 0.02 mag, 9.82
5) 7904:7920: 0.07 mag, 9.38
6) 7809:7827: 0.01 mag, 9.91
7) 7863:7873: -0.01 mag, 10.1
